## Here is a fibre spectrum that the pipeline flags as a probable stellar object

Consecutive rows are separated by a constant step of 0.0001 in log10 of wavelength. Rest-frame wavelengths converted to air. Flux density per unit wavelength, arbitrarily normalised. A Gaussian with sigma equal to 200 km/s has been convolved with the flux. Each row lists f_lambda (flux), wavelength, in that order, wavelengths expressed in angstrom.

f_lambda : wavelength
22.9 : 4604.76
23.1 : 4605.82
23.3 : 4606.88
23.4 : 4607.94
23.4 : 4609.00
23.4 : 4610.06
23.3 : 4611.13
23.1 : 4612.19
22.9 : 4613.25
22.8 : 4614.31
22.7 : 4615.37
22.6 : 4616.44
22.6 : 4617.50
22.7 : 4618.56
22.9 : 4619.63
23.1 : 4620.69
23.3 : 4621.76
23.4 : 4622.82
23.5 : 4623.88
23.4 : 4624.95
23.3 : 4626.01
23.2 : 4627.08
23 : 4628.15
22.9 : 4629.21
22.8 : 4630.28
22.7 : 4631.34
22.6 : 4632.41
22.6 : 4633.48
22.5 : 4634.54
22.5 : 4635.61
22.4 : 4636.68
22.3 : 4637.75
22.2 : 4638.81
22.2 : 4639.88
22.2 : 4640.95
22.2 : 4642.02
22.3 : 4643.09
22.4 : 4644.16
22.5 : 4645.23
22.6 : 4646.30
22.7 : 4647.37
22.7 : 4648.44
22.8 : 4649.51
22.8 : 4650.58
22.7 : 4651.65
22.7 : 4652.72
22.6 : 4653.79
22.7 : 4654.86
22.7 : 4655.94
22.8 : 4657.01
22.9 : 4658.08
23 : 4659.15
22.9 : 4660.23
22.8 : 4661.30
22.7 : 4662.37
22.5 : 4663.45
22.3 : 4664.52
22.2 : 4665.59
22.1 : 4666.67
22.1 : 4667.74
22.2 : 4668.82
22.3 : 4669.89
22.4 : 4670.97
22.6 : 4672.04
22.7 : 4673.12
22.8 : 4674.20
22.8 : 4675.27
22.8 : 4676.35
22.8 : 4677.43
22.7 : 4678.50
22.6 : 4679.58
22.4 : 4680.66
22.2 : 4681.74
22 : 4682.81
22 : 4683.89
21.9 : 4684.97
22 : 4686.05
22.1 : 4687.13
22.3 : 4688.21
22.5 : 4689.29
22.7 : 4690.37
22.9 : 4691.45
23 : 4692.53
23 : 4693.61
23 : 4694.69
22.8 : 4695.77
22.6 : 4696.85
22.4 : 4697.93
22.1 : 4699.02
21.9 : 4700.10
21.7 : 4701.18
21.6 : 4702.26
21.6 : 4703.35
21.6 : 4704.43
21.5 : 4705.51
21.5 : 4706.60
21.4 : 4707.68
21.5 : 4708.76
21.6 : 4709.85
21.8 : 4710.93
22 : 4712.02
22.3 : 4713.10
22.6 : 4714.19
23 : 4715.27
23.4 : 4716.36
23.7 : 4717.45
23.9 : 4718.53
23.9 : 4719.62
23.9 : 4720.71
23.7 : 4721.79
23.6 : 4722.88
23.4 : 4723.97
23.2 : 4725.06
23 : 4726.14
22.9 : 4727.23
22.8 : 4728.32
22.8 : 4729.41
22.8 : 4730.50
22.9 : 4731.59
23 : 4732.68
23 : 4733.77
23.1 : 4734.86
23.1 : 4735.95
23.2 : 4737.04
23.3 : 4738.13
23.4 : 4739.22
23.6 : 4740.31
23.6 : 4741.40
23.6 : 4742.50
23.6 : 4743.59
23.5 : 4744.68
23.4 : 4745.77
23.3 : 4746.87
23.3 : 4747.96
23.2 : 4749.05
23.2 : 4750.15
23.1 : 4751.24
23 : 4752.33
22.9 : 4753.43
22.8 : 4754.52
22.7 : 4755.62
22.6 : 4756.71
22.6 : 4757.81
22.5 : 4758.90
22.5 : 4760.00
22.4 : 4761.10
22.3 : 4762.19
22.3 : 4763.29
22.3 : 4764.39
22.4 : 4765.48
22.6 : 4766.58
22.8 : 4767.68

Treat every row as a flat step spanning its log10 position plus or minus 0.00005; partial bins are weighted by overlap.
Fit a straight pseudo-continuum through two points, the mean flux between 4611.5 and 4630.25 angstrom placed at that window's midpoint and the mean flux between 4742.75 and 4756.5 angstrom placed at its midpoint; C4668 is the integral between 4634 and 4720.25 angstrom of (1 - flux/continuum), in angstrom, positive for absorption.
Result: 2.4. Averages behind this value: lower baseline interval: 23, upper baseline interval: 23.2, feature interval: 22.5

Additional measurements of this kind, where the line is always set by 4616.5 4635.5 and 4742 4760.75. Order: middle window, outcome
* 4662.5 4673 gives 0.3 angstrom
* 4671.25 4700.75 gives 0.6 angstrom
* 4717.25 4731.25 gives -0.2 angstrom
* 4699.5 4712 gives 0.8 angstrom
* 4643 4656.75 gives 0.2 angstrom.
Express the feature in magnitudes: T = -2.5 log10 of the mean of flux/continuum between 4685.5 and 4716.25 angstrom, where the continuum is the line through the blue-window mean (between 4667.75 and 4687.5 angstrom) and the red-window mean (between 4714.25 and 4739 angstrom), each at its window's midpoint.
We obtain 0.03 mag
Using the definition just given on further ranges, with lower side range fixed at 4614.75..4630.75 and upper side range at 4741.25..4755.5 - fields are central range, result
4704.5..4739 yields 0.017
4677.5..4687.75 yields 0.042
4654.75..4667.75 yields 0.023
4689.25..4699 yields 0.019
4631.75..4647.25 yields 0.031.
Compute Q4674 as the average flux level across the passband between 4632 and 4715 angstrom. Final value 22.4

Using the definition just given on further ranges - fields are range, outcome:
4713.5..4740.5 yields 23.2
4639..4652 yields 22.5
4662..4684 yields 22.4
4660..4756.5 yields 22.7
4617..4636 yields 22.9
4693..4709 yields 22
